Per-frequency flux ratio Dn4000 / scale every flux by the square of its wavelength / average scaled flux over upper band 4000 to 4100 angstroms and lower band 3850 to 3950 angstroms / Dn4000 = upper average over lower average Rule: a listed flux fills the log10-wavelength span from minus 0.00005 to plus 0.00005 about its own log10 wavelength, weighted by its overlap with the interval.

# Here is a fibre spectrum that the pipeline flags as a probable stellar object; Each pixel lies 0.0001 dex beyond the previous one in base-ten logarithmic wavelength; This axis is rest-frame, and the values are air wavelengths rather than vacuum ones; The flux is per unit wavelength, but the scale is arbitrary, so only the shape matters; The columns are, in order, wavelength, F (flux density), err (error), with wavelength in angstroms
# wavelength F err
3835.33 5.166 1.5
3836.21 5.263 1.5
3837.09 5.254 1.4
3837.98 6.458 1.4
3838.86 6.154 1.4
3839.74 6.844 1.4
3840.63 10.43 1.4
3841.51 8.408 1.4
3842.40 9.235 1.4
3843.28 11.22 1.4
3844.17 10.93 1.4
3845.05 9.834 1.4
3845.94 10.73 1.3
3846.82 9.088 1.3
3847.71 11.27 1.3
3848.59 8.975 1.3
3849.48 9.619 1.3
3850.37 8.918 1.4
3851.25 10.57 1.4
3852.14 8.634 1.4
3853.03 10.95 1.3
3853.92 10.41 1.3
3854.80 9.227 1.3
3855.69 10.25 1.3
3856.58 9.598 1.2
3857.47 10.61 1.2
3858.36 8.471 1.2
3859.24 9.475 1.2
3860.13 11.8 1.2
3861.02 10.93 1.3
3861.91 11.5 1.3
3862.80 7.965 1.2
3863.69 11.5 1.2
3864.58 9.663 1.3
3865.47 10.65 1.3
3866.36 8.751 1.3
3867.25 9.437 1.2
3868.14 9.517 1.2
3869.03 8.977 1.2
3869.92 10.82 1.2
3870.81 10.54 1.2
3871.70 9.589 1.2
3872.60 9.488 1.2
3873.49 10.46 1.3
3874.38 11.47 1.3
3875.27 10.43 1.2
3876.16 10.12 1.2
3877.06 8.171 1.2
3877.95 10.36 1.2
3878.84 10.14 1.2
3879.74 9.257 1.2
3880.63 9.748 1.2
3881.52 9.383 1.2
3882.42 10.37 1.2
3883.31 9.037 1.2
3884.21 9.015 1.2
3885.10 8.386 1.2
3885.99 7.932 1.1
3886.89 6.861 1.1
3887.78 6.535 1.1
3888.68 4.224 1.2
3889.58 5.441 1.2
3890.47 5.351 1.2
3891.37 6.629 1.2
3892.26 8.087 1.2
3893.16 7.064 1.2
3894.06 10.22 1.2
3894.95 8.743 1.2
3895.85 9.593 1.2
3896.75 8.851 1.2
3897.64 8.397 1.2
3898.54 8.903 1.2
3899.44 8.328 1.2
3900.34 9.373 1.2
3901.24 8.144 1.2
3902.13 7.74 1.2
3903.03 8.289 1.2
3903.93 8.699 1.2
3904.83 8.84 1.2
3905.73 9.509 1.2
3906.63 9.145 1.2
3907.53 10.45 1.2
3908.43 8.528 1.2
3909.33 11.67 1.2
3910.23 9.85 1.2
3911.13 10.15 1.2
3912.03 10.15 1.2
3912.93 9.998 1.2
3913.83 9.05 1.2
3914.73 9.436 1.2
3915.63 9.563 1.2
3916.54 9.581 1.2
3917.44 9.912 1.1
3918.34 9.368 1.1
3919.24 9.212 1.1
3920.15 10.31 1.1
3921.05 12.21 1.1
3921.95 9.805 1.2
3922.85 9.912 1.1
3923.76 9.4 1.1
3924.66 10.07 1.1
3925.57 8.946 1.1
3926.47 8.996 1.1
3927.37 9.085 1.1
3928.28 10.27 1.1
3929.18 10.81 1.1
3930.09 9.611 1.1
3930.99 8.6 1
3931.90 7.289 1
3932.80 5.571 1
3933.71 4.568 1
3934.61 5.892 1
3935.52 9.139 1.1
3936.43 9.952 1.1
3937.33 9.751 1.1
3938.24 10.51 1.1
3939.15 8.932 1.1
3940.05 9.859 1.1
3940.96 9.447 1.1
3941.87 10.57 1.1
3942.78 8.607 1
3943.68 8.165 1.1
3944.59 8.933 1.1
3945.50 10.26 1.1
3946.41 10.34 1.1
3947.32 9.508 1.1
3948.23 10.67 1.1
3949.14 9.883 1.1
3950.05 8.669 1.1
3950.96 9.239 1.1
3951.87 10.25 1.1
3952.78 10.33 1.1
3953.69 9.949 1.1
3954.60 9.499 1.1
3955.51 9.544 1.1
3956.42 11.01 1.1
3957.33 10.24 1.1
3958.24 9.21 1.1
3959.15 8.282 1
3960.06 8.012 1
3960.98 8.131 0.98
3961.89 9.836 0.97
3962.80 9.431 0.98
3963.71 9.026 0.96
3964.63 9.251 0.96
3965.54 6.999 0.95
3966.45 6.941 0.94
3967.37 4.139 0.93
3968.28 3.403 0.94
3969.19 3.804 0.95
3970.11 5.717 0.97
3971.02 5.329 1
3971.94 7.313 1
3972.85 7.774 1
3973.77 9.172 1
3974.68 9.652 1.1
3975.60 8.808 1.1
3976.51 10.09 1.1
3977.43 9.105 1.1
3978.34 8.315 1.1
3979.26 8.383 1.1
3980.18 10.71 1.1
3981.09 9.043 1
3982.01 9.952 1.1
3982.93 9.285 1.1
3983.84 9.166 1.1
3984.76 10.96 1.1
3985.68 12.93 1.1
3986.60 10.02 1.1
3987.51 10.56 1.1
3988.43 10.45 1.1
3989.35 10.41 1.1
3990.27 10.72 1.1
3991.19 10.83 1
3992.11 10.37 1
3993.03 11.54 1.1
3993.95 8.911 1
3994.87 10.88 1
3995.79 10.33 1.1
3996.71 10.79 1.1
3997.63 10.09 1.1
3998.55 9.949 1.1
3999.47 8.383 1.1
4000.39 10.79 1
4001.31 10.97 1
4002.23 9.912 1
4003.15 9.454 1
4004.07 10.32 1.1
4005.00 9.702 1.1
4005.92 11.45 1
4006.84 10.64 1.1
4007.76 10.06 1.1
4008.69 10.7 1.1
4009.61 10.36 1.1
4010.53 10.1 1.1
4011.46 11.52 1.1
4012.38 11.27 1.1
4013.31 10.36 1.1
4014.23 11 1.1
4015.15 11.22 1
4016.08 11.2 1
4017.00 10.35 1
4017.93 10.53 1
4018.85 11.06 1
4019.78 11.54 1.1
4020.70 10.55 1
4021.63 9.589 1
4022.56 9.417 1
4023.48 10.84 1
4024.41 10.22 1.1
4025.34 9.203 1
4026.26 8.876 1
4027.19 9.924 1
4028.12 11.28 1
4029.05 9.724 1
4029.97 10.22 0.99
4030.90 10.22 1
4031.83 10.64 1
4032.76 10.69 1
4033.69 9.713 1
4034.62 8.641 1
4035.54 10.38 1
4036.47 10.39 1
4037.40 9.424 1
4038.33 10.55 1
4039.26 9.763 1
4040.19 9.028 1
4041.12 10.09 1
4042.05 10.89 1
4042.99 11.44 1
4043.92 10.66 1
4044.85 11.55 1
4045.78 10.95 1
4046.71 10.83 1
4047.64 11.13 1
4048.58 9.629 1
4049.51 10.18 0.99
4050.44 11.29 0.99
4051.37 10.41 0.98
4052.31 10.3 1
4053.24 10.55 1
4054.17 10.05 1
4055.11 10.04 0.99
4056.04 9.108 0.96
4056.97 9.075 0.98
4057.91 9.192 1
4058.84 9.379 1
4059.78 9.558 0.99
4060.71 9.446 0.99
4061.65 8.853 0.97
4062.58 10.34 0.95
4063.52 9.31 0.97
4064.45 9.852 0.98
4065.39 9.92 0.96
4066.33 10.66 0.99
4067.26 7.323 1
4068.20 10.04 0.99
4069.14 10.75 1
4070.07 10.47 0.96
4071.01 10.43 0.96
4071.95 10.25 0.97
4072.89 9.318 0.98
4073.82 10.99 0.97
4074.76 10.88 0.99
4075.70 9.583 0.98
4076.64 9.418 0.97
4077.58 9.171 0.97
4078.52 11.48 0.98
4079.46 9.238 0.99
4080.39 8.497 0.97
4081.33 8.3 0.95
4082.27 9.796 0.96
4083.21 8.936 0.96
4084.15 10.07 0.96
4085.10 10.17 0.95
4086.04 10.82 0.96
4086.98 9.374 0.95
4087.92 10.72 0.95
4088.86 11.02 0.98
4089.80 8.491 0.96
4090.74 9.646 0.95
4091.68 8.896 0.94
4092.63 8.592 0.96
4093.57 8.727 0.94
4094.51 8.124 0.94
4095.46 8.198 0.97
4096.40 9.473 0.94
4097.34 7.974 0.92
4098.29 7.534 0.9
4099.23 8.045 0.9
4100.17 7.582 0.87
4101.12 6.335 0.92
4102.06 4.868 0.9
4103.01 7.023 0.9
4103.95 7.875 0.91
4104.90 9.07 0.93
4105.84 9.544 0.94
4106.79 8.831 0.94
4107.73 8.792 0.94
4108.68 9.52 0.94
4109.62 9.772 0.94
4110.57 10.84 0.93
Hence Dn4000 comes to 1.2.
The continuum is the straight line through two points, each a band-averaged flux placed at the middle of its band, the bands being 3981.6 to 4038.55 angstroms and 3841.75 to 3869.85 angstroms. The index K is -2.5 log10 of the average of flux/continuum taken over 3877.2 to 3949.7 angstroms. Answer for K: 0.13 mag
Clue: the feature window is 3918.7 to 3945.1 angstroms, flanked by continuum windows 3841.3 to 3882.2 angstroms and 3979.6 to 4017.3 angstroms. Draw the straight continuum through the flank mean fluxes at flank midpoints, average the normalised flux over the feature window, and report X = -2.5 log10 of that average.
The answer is 0.12 mag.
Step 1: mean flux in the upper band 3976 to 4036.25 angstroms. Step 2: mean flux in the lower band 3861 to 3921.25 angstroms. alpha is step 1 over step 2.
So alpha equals 1.12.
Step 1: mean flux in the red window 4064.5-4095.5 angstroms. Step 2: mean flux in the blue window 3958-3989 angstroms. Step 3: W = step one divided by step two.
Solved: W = 1.1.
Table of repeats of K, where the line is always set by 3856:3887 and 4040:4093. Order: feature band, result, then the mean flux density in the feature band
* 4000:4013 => -0.07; 10.5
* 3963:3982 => 0.26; 7.73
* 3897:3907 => 0.13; 8.67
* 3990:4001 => -0.05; 10.3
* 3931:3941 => 0.19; 8.23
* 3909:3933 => 0.02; 9.62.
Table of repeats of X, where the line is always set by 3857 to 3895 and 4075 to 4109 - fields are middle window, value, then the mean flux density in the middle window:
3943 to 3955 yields -0.07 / 9.65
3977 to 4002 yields -0.13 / 10.1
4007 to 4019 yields -0.19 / 10.7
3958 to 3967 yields 0.07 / 8.45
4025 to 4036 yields -0.12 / 9.98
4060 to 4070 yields -0.09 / 9.69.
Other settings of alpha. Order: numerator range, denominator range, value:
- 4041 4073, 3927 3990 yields 1.13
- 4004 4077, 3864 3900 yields 1.15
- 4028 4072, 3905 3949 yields 1.07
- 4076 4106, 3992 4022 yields 0.84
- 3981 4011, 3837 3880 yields 1.06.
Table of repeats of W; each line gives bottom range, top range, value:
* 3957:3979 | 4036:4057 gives 1.32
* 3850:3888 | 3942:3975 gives 0.88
